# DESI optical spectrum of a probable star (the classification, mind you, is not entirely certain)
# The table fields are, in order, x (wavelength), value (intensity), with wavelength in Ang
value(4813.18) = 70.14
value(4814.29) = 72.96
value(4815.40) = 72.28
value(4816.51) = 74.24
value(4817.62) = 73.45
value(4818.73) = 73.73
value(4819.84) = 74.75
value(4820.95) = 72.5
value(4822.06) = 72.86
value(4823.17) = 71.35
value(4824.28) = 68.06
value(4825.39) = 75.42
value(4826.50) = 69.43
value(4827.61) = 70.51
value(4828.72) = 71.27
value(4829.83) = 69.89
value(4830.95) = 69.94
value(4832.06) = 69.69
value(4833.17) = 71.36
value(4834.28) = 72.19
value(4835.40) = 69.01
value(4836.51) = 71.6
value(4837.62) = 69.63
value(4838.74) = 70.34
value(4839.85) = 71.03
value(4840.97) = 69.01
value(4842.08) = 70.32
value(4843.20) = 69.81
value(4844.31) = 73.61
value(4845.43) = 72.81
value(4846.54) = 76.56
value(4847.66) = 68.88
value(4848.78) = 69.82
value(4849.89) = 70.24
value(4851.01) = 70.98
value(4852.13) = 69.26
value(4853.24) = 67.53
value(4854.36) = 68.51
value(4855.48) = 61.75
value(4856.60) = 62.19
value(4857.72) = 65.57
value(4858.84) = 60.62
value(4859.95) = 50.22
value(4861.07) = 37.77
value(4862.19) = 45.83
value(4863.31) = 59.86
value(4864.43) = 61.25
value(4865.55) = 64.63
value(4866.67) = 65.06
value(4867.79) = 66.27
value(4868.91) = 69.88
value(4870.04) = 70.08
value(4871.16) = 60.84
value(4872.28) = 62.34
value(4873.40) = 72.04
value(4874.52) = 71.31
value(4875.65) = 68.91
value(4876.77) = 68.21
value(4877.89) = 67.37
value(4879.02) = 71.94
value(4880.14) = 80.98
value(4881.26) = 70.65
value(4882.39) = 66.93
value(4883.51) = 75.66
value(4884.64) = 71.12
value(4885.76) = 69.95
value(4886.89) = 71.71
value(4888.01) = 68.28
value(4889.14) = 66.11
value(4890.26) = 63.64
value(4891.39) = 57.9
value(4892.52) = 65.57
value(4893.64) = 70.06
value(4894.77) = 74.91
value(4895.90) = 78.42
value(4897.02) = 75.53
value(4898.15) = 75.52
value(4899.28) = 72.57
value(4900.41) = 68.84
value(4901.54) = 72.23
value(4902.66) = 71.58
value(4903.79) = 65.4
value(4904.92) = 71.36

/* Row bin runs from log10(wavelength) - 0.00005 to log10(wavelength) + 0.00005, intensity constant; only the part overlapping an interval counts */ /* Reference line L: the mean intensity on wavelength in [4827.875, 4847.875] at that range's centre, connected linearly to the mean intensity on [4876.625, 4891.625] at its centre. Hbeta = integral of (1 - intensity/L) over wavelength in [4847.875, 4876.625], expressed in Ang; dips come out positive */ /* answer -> 2.6 Ang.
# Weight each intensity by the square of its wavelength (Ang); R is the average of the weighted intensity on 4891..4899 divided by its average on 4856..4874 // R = 1.19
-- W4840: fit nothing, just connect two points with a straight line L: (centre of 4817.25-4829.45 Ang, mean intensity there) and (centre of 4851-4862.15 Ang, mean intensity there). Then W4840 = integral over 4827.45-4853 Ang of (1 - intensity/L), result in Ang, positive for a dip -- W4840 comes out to -1.84 Ang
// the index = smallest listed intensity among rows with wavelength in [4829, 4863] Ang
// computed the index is 37.77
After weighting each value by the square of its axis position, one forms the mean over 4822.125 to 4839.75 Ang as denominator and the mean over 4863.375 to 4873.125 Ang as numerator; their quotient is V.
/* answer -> 0.9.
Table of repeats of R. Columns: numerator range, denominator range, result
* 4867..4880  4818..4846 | 0.98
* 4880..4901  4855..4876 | 1.15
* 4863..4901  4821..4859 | 1.01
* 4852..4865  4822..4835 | 0.84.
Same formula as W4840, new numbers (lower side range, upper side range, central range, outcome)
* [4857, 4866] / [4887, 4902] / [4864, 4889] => -2.7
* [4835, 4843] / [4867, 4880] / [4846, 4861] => 0.9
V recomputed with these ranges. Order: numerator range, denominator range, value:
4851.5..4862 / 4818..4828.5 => 0.84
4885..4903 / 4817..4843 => 1.01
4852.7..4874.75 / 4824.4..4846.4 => 0.88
